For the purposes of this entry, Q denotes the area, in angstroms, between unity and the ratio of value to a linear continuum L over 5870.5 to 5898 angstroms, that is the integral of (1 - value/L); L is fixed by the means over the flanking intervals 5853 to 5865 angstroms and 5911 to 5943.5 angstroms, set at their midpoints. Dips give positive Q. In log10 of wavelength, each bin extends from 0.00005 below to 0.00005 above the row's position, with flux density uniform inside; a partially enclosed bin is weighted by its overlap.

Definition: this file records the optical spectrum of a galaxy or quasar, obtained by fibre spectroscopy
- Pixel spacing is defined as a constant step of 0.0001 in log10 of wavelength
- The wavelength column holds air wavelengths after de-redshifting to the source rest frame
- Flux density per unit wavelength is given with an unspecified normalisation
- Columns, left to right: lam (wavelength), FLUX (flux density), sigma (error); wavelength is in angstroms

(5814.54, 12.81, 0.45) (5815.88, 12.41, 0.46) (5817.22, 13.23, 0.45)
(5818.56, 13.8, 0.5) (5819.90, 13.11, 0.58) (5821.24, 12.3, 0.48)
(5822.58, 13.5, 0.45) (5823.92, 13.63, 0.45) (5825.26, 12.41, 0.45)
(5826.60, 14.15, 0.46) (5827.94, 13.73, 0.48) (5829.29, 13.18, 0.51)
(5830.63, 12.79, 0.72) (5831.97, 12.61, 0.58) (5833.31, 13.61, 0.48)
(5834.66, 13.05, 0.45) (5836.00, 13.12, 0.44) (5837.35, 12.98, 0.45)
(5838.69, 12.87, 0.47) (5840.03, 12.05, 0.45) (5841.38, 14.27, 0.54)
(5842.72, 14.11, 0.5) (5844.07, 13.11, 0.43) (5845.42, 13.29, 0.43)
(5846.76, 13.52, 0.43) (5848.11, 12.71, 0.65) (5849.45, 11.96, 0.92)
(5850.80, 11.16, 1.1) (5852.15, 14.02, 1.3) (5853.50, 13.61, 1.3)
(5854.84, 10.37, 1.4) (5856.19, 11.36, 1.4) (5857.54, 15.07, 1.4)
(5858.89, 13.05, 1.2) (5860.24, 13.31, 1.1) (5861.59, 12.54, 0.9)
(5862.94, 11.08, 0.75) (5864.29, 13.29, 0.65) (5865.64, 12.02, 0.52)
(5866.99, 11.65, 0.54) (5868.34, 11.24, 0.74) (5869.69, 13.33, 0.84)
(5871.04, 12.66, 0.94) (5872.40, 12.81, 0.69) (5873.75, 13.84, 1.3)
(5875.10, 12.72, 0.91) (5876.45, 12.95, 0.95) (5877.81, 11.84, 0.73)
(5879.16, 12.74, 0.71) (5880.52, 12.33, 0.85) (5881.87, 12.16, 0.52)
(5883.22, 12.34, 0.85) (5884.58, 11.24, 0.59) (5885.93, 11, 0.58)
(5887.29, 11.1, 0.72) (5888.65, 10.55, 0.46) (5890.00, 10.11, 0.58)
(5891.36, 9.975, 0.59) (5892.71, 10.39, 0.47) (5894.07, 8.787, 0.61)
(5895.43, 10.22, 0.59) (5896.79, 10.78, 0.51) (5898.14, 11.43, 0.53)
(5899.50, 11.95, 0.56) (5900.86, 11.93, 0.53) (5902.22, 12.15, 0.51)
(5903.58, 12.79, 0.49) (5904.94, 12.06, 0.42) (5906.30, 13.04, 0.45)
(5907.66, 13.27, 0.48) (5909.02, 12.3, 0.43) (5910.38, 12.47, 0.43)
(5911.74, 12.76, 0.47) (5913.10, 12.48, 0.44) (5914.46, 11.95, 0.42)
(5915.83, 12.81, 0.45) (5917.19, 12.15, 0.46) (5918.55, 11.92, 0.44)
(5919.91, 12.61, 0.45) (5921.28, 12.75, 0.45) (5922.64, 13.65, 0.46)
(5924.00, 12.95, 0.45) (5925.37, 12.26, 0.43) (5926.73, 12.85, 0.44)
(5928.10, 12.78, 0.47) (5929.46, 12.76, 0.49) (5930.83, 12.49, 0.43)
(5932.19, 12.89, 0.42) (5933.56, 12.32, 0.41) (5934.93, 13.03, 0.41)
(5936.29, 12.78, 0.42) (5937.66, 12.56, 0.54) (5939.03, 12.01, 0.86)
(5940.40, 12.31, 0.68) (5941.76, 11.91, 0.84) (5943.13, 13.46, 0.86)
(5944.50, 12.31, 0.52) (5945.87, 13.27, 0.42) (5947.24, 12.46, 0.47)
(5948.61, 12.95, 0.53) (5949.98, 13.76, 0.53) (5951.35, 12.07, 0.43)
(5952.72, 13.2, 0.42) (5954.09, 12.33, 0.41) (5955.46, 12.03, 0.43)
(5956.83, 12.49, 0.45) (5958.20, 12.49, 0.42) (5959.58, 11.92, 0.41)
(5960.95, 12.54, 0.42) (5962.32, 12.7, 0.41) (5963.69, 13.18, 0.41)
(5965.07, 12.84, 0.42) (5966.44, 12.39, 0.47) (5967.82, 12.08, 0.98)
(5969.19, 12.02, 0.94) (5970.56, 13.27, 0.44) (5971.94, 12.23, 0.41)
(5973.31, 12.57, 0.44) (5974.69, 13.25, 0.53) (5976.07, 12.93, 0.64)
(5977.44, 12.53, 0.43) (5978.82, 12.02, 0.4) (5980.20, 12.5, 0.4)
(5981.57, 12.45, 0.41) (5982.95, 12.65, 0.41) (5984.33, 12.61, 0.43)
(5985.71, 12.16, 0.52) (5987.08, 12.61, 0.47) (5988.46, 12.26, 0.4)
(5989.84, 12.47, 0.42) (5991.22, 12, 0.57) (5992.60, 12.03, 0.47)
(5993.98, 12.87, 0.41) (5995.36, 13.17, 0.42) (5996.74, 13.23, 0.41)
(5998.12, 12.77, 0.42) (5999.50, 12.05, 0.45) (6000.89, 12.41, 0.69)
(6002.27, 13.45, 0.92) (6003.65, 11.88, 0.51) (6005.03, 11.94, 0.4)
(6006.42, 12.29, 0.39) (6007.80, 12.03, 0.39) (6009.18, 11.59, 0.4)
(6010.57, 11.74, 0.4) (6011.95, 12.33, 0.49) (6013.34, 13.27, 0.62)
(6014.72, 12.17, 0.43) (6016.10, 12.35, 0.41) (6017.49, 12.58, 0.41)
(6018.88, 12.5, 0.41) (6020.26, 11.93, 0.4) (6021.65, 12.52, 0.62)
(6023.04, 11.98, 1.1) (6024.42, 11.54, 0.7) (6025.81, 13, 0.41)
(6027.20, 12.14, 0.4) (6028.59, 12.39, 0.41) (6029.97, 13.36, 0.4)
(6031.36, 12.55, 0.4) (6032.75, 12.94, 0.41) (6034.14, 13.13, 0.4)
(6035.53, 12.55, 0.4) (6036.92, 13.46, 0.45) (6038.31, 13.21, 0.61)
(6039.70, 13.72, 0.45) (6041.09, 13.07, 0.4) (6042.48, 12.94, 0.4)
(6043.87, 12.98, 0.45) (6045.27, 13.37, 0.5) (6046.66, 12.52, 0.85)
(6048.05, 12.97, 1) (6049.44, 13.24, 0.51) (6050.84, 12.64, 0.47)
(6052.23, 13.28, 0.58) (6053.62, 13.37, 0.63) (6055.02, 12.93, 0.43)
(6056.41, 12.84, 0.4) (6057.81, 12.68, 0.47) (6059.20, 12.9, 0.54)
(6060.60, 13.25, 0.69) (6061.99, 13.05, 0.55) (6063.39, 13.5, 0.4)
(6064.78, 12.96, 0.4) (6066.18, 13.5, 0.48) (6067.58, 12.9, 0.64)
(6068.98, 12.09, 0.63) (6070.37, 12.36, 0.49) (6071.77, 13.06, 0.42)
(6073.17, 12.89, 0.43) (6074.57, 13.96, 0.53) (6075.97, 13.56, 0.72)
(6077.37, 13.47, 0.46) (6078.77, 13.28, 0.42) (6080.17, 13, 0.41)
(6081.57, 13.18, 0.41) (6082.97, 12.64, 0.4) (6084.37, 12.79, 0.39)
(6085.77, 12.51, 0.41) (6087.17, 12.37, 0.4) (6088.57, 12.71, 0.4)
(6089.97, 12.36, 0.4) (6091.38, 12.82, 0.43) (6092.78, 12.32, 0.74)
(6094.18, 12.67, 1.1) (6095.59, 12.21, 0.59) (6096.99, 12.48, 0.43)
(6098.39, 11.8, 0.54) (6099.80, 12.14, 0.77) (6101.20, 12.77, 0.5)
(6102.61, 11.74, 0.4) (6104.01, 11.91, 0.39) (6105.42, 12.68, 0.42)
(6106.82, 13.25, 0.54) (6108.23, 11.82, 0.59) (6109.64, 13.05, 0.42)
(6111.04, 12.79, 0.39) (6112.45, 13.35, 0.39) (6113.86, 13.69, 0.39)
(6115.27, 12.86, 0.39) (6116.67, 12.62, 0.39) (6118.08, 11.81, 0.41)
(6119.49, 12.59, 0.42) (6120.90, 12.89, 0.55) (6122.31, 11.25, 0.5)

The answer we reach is 2.4 angstroms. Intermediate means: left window 12.6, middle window 11.5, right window 12.6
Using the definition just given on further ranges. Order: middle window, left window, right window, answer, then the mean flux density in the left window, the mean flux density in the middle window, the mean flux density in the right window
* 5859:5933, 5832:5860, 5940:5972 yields 3.87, 13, 12.1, 12.6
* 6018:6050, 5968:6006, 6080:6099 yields -0.62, 12.5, 12.8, 12.6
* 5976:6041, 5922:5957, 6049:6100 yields 1.32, 12.7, 12.5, 12.9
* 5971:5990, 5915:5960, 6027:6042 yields 0.38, 12.6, 12.5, 13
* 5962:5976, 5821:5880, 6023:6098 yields 0.23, 12.9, 12.7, 12.9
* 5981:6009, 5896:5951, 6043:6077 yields 0.75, 12.5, 12.5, 13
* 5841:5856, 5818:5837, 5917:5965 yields 0.29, 13.2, 12.8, 12.6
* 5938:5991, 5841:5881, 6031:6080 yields 1.43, 12.7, 12.6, 13.1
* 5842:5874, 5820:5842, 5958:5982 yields 0.80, 13.1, 12.7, 12.6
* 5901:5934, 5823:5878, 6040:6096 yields 0.75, 12.9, 12.6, 12.9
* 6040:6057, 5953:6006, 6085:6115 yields -0.67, 12.5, 13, 12.6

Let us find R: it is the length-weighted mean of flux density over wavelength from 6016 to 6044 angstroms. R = 12.7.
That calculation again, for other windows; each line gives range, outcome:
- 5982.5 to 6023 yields 12.4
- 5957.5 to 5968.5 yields 12.5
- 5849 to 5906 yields 12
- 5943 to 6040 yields 12.6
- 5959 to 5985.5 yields 12.6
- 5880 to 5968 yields 12.2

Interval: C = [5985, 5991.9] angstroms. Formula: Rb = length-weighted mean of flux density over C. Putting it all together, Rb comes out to 12.3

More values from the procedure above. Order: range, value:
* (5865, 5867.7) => 11.8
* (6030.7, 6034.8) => 12.9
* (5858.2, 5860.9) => 13.2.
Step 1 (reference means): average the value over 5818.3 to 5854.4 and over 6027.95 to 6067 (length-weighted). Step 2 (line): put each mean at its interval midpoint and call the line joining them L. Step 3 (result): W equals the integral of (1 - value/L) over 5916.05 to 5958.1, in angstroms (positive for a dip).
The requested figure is 1.4 angstroms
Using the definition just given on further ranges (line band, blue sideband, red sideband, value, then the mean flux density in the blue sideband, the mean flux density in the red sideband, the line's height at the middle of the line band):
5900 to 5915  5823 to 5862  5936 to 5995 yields 0.36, 13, 12.5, 12.8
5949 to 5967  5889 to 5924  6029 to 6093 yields -0.54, 11.9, 13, 12.3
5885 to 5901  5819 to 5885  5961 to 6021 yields 2.58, 12.8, 12.5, 12.7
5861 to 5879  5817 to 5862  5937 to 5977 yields 0.65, 13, 12.6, 12.9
